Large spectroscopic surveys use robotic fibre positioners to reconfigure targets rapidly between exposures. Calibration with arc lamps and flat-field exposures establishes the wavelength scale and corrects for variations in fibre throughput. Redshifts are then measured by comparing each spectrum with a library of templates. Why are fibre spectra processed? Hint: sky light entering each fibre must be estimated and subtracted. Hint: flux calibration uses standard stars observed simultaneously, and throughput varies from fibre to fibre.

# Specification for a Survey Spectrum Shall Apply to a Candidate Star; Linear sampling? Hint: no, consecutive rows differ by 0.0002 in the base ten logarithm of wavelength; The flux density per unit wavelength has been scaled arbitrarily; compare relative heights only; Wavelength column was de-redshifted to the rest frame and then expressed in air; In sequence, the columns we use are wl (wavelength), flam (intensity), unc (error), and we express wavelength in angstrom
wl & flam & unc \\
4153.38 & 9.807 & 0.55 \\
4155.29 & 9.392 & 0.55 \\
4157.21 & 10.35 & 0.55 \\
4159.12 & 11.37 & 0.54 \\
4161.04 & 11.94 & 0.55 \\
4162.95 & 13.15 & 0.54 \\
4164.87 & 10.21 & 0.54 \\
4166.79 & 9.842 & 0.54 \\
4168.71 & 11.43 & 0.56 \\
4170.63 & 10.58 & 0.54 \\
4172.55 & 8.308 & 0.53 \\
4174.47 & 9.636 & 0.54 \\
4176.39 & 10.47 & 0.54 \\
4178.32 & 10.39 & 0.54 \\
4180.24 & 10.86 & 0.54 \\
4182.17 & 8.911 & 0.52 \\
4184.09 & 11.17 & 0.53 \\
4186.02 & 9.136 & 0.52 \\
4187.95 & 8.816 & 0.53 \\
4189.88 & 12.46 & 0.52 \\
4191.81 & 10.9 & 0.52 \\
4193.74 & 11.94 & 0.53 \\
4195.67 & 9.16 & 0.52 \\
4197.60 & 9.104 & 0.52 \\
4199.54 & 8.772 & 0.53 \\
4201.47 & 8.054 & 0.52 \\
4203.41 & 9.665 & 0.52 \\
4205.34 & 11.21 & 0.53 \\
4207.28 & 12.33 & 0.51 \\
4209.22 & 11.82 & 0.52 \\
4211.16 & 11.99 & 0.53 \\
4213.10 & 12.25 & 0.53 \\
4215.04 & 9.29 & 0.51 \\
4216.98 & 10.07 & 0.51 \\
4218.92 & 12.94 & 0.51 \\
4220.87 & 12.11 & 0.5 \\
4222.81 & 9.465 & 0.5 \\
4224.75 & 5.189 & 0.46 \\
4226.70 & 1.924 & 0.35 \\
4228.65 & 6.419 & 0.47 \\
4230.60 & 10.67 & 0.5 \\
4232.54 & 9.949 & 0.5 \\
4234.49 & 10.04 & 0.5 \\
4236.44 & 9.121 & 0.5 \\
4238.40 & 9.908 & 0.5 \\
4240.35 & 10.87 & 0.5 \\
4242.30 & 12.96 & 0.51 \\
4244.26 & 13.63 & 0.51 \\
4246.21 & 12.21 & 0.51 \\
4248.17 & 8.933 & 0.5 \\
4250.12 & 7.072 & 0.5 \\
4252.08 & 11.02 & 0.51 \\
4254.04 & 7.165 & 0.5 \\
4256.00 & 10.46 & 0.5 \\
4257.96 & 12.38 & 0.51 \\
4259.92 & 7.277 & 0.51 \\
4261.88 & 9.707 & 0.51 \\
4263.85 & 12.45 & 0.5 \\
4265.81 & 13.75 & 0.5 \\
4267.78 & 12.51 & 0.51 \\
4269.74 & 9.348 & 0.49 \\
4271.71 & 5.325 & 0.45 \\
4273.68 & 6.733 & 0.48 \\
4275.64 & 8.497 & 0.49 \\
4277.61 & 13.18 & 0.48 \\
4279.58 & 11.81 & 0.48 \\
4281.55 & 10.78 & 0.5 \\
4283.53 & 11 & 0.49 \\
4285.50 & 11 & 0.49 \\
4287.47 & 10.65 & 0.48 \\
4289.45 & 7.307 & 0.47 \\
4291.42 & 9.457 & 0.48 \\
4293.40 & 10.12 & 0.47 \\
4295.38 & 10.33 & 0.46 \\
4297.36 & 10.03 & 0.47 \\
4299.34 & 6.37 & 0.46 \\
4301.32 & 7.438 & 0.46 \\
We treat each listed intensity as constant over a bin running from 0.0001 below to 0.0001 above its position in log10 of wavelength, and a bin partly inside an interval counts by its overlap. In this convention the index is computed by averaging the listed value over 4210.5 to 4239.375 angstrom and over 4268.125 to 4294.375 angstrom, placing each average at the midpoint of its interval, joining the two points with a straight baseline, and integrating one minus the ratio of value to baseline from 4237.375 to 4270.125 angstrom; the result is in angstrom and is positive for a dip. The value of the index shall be -4.0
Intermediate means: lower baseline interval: 9.39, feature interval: 10.7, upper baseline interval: 9.7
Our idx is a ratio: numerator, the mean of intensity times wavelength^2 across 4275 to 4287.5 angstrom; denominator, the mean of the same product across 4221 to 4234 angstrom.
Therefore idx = 1.48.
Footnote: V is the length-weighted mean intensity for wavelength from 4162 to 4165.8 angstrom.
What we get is 11.7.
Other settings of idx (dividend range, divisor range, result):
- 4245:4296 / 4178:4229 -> 1.05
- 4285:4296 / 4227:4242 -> 1.07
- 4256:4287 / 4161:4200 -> 1.05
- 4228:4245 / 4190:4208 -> 1.04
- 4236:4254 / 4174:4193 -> 1.05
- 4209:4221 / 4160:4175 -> 1.10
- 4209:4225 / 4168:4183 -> 1.09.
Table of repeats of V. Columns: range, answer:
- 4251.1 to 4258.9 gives 10.2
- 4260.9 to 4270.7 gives 11.6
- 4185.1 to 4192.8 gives 10.3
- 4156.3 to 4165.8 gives 11.4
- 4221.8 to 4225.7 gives 7.41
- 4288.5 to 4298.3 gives 9.45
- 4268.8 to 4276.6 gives 7.46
